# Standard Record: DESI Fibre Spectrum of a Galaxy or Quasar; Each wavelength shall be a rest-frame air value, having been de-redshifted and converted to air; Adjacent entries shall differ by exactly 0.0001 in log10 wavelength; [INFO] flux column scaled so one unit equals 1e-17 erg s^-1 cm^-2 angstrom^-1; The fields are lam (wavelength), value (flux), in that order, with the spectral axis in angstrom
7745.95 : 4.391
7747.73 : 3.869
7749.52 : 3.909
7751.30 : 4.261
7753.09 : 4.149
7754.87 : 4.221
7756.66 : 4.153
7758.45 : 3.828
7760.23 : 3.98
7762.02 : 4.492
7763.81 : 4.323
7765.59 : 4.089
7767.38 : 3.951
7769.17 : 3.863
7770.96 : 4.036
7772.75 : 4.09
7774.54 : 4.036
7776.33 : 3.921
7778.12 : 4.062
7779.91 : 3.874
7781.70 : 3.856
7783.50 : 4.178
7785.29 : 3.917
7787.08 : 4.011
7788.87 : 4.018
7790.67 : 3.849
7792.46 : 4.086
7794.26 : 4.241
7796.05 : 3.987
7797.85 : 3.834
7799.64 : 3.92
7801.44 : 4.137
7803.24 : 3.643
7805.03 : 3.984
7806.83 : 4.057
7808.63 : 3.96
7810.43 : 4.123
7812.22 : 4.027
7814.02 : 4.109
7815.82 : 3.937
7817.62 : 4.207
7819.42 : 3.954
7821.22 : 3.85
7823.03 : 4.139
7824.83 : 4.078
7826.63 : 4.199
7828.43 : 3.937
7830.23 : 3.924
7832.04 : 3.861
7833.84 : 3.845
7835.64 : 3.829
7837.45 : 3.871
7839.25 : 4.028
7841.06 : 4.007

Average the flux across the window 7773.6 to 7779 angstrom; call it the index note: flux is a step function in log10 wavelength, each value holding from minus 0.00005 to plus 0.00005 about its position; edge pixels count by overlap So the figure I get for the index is 4.01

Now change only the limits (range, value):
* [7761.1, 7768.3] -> 4.21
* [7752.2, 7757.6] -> 4.17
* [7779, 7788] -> 3.97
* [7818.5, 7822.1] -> 3.91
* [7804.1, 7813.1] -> 4.03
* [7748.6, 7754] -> 4.11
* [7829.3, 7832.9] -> 3.89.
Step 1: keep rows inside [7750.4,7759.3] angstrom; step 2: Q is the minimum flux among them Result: 3.828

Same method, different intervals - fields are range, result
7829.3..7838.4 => 3.829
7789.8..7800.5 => 3.834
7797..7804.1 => 3.643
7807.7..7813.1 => 3.96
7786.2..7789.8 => 4.011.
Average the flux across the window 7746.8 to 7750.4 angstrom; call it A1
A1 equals 3.89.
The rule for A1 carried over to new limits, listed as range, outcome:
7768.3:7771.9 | 3.95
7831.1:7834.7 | 3.85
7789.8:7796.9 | 4.04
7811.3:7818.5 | 4.07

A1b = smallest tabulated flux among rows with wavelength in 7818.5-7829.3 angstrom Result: 3.85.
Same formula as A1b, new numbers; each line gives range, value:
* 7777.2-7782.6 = 3.856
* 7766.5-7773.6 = 3.863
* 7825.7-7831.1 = 3.924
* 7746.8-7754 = 3.869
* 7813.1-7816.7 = 3.937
